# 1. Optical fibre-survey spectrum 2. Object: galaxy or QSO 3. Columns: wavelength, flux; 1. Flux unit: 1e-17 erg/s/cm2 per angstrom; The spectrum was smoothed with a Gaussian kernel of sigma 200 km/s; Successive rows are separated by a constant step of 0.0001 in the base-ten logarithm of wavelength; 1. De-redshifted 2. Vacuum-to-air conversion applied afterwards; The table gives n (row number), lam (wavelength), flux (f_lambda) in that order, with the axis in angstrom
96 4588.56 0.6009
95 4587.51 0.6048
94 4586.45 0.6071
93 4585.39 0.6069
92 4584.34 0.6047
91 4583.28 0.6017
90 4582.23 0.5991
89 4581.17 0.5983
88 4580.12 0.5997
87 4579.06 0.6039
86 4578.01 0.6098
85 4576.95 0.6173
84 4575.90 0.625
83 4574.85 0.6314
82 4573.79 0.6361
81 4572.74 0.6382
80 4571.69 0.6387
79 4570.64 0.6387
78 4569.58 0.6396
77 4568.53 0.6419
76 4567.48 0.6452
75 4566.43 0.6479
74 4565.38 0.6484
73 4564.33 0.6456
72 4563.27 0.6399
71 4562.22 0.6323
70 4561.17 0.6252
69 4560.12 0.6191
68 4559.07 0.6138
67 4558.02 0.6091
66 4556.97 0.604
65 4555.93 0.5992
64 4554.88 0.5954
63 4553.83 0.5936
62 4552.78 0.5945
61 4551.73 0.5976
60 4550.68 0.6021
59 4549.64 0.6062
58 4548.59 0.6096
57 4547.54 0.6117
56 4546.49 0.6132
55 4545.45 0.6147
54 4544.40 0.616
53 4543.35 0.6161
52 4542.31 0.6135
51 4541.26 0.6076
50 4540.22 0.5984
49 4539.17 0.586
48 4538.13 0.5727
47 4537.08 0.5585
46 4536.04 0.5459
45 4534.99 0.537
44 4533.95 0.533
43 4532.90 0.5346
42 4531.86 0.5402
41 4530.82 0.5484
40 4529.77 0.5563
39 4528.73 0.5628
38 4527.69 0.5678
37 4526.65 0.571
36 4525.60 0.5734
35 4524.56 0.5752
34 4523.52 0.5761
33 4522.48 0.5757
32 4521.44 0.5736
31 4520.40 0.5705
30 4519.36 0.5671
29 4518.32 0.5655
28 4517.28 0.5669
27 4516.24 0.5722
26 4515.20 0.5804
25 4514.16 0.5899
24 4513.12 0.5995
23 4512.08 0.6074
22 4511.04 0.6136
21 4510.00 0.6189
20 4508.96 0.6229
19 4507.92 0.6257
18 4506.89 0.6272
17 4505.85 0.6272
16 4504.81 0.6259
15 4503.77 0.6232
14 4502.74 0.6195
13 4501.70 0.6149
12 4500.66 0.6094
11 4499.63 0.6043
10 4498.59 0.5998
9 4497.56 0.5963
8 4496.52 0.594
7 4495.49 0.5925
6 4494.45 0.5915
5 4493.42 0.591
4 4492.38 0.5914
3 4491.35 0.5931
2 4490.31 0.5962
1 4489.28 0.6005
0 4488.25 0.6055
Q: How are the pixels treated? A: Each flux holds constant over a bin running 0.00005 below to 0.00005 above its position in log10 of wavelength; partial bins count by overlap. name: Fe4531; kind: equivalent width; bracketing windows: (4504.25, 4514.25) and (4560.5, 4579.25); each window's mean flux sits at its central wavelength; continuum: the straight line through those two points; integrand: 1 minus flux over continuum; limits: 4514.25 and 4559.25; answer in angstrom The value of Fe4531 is 3.07 angstrom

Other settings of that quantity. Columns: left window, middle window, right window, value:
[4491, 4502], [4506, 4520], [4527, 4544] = -0.3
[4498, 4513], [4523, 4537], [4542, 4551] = 1.3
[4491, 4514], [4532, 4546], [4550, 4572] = 0.9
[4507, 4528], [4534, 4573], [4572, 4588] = -0.5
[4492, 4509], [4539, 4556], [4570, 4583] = 0.3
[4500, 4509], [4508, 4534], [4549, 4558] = 1.6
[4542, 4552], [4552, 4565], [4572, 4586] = -0.1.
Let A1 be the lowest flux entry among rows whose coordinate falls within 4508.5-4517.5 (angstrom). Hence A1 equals 0.5669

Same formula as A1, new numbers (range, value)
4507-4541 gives 0.533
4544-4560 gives 0.5936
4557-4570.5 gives 0.6091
